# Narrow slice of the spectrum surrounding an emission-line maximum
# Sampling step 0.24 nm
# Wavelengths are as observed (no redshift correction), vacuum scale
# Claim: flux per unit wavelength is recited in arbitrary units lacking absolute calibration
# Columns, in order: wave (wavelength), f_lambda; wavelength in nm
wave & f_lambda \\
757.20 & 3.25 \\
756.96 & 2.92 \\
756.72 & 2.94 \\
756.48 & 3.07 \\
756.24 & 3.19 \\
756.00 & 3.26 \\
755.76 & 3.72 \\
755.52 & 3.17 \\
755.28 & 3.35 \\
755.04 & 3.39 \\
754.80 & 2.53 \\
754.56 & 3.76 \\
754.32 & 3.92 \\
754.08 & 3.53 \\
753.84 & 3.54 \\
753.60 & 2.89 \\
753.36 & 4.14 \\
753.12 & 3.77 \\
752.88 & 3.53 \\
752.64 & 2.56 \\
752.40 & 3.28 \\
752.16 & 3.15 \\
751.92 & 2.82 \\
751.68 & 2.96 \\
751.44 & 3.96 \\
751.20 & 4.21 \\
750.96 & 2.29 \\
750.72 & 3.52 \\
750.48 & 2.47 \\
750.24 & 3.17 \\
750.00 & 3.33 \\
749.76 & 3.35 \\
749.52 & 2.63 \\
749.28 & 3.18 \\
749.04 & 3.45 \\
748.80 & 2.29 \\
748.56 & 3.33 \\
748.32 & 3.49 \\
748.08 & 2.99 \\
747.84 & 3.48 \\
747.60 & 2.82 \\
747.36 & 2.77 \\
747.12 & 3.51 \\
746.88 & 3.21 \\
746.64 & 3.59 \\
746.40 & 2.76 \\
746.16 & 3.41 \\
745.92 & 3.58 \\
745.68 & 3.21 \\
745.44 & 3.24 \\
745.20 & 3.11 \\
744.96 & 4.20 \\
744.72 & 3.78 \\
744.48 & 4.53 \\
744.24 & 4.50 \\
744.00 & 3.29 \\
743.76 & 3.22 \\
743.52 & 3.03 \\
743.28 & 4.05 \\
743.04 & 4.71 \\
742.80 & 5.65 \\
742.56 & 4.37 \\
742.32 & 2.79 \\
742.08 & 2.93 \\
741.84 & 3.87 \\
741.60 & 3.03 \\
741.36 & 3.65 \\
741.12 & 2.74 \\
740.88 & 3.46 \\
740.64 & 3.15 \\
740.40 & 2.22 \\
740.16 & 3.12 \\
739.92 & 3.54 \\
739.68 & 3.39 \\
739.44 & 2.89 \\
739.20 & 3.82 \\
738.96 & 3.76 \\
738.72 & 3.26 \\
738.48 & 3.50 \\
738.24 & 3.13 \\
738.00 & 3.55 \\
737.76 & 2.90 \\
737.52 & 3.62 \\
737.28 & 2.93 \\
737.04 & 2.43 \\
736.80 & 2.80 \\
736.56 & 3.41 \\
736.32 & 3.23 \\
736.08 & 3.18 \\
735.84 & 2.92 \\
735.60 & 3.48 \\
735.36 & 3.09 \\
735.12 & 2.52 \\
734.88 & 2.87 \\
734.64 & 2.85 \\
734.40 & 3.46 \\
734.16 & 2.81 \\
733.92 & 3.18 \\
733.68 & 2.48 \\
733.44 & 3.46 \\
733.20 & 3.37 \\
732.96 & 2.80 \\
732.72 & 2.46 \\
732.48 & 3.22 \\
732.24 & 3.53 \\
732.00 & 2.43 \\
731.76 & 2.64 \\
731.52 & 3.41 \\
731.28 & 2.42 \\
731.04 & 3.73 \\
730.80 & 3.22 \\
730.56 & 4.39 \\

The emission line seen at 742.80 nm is [S II]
